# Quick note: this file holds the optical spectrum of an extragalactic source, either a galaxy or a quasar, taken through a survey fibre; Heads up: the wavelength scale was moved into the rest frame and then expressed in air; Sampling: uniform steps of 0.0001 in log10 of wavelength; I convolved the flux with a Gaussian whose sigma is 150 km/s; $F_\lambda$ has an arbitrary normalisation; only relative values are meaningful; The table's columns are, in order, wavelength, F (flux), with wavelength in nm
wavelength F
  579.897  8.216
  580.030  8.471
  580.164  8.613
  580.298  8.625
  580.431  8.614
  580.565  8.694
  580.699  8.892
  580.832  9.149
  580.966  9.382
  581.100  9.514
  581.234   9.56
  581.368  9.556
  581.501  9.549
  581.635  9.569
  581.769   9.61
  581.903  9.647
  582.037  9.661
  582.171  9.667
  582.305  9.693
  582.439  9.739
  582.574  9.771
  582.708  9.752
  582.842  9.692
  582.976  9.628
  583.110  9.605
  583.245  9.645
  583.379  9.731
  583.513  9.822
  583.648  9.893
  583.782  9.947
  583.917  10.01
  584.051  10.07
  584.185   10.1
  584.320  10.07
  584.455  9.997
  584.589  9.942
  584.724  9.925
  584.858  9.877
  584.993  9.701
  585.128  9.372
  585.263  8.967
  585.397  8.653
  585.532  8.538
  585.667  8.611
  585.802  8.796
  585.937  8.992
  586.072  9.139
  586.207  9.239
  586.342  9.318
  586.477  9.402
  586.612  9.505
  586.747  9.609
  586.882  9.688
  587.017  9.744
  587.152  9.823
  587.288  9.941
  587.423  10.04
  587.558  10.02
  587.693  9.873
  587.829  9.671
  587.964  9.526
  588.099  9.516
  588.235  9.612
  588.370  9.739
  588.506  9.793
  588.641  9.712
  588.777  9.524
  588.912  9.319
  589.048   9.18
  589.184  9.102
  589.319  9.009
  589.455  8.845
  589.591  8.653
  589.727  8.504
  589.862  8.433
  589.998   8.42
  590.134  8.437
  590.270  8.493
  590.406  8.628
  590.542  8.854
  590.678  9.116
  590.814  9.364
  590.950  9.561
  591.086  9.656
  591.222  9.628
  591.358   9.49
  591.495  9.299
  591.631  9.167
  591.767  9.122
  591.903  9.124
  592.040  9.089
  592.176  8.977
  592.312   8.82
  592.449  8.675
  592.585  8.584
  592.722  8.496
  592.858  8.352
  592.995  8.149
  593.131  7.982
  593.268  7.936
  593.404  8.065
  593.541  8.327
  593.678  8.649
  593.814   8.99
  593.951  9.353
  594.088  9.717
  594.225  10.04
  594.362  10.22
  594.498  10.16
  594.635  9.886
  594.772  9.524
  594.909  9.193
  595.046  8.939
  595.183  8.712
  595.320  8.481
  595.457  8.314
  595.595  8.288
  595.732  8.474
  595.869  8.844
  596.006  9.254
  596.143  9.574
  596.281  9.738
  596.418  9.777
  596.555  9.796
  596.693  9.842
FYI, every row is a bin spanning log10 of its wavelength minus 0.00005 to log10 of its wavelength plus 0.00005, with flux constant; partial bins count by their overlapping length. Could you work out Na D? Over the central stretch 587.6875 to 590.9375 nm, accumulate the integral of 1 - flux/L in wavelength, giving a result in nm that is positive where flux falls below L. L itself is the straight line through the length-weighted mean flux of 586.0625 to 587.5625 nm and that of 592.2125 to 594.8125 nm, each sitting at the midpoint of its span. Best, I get 0.08 nm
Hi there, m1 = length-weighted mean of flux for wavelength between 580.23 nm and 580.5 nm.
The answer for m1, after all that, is 8.62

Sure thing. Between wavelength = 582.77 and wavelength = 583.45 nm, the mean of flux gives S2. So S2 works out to 9.67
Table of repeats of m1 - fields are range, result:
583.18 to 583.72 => 9.78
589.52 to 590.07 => 8.5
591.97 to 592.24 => 9.02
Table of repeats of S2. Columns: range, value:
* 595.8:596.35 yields 9.36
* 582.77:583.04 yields 9.68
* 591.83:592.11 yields 9.1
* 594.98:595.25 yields 8.83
